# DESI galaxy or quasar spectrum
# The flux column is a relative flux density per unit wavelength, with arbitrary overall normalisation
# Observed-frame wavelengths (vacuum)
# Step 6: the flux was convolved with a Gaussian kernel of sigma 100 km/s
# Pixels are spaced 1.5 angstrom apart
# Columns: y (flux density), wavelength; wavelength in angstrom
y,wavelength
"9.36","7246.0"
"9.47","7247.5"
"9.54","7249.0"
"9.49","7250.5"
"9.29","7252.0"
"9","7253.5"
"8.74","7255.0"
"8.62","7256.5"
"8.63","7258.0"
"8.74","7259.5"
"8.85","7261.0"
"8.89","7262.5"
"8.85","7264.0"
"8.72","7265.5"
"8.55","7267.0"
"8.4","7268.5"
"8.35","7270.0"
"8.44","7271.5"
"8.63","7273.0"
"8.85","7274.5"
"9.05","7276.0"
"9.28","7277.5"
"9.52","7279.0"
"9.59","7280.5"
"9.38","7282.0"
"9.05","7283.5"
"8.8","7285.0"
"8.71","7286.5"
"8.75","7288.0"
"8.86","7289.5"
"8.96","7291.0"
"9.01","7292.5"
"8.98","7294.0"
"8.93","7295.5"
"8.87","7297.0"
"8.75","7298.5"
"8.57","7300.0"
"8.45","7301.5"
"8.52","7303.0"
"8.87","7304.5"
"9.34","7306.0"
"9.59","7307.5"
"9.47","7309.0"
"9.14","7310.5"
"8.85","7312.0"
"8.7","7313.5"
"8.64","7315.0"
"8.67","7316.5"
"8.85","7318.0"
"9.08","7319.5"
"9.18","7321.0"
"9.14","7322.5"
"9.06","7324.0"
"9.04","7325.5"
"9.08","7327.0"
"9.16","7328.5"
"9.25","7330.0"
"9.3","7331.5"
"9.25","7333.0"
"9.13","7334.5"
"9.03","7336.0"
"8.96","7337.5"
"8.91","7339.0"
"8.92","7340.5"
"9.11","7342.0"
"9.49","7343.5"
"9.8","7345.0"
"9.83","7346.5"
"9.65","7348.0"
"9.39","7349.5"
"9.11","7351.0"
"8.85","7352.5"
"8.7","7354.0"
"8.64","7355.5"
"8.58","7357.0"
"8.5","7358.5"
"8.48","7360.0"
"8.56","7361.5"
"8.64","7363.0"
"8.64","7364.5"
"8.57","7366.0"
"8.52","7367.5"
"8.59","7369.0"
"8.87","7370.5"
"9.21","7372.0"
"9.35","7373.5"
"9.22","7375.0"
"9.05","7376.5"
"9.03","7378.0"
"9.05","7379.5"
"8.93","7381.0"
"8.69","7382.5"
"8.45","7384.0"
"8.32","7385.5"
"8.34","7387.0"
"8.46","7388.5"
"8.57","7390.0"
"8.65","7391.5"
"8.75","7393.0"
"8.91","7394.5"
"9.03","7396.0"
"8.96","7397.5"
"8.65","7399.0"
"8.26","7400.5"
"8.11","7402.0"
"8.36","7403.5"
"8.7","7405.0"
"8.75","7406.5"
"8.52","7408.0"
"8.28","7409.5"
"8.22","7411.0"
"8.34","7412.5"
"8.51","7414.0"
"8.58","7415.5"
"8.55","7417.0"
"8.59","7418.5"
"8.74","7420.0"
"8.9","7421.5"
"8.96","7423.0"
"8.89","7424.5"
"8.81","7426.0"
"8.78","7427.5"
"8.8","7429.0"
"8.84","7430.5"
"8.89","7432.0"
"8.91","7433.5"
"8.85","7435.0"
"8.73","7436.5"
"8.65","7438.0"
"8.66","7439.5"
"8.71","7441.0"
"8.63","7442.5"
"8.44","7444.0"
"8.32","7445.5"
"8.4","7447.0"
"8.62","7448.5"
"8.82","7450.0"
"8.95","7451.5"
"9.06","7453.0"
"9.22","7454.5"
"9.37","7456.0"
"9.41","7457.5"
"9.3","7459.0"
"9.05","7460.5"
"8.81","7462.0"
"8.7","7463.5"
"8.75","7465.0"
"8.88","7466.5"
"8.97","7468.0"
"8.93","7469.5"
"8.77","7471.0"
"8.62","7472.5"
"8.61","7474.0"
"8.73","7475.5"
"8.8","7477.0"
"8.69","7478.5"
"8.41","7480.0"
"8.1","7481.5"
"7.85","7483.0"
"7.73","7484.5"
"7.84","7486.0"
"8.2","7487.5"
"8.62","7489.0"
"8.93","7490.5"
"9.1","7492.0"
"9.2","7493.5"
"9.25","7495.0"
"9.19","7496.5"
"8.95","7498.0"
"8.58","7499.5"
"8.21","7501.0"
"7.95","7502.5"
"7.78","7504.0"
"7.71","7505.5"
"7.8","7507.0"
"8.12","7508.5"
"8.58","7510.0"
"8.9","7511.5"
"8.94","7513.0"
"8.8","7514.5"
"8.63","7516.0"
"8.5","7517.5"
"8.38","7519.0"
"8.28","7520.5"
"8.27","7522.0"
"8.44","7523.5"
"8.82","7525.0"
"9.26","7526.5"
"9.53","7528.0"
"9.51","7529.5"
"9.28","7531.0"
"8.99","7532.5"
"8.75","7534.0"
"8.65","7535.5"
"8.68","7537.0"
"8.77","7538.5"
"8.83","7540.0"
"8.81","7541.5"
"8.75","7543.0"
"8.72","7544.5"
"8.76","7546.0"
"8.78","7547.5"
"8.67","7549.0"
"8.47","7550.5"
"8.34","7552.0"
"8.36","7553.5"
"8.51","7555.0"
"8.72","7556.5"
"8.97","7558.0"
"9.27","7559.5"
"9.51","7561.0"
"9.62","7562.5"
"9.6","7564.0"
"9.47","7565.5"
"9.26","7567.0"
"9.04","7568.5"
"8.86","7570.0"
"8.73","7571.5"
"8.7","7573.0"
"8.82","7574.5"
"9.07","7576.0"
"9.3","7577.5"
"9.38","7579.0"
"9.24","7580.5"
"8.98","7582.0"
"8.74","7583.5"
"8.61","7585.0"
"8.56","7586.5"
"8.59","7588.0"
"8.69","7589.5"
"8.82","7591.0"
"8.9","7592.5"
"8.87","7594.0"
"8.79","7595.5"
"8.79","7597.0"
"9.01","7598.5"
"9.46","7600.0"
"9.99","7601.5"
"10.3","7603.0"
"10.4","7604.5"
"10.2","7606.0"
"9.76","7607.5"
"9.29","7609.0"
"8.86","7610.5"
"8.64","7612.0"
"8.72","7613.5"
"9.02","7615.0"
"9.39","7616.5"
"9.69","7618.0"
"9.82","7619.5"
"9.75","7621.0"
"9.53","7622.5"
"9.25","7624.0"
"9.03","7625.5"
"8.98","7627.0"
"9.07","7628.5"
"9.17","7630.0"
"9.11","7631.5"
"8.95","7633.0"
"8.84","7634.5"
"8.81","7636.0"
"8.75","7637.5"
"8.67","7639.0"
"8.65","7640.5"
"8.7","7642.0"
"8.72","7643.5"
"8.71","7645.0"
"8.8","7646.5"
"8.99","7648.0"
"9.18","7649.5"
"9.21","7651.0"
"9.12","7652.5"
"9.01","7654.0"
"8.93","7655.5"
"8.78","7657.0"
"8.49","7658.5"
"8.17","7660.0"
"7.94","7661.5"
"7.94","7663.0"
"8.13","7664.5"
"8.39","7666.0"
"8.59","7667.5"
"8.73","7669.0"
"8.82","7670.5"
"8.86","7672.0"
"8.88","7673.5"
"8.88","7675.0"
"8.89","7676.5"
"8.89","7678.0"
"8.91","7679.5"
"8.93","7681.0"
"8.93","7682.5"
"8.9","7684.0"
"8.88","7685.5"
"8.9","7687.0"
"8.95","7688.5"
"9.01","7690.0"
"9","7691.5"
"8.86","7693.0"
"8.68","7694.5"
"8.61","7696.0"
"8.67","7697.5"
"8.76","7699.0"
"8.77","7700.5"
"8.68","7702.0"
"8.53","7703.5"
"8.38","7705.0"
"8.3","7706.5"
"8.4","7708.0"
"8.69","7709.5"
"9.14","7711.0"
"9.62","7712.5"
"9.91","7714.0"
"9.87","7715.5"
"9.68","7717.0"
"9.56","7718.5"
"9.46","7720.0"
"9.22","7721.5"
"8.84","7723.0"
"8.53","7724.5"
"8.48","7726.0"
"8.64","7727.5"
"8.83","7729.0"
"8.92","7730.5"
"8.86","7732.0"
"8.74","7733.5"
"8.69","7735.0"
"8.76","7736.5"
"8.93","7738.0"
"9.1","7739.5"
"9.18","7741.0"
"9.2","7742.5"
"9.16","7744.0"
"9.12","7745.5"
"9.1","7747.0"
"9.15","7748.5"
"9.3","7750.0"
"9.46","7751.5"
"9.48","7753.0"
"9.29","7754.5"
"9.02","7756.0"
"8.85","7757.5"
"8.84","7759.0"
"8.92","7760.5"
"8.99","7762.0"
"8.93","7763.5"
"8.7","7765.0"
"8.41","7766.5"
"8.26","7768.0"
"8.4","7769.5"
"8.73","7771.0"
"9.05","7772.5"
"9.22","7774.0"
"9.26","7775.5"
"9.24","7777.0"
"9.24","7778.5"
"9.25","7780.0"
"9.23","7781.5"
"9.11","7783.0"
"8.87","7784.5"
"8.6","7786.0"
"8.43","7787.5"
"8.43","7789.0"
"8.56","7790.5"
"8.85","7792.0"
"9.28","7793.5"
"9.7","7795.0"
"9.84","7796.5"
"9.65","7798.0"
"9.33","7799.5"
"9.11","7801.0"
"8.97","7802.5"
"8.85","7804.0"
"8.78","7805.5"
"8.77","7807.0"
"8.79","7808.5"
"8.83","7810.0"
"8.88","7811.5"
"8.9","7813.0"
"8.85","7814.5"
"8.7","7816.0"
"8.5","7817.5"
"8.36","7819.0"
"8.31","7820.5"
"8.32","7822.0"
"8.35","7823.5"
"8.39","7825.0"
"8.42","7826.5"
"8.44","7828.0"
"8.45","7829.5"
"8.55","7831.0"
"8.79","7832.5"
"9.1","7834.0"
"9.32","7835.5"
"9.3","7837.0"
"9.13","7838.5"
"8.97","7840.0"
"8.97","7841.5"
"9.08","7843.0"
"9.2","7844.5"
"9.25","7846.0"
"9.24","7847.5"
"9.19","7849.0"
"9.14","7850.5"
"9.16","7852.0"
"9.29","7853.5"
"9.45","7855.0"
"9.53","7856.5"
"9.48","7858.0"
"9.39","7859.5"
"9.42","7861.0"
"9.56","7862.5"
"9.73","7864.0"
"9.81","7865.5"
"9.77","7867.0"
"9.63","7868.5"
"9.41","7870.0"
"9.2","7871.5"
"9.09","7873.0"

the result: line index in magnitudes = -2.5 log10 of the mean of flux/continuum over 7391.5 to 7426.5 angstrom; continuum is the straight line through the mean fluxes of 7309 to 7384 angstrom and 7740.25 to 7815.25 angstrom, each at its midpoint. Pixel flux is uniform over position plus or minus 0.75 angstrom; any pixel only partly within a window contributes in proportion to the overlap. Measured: 0.05 mag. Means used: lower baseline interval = 8.99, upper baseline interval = 9.01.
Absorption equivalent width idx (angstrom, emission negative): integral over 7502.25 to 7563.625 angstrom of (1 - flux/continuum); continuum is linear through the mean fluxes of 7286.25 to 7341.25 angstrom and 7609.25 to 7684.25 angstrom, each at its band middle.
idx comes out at 1.5 angstrom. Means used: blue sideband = 8.97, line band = 8.7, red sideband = 8.88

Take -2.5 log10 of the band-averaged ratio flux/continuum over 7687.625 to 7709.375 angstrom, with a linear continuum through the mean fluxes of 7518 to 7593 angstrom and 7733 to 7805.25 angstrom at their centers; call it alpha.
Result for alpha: 0.035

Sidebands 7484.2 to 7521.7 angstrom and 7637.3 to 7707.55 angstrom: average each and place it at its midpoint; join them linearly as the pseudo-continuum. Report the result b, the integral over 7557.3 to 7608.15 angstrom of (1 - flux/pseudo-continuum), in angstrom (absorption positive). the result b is -3.4 angstrom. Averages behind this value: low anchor 8.49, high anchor 8.73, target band 9.18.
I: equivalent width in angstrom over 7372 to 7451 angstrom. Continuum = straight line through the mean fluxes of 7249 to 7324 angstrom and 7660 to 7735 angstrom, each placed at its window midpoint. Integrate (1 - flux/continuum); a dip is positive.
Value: 1.8 angstrom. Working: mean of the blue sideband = 8.92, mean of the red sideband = 8.83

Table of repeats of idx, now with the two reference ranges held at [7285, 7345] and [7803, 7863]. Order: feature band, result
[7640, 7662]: 0.5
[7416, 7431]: 0.3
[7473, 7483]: 0.5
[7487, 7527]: 1.8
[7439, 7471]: 0.4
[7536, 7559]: 0.7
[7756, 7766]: 0.1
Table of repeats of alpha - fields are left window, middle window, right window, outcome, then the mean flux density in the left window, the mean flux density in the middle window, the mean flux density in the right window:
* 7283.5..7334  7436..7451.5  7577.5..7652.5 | 0.05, 8.97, 8.61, 9.11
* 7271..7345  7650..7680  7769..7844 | 0.03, 9.01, 8.68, 8.89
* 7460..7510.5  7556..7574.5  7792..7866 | -0.06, 8.54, 9.14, 9.03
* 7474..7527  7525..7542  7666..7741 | -0.05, 8.5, 9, 8.9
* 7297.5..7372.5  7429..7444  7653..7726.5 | 0.02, 8.97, 8.75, 8.83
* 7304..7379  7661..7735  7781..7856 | 0.01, 9.02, 8.84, 8.92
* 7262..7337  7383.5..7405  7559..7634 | 0.06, 8.95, 8.56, 9.19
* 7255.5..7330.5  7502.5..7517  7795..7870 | 0.08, 8.91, 8.34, 9.06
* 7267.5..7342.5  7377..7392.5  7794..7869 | 0.04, 8.97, 8.66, 9.06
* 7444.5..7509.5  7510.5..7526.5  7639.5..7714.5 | 0.00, 8.63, 8.63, 8.77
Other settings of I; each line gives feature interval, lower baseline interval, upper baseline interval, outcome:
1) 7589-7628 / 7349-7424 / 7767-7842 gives -2.3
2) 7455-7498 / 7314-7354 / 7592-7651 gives 1.9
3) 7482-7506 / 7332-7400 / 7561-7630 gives 1.6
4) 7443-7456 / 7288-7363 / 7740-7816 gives 0.3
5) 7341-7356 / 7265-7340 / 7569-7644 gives -0.5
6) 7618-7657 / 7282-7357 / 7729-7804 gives -0.1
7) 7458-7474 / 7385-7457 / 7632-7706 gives -0.3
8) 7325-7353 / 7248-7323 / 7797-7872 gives -0.9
